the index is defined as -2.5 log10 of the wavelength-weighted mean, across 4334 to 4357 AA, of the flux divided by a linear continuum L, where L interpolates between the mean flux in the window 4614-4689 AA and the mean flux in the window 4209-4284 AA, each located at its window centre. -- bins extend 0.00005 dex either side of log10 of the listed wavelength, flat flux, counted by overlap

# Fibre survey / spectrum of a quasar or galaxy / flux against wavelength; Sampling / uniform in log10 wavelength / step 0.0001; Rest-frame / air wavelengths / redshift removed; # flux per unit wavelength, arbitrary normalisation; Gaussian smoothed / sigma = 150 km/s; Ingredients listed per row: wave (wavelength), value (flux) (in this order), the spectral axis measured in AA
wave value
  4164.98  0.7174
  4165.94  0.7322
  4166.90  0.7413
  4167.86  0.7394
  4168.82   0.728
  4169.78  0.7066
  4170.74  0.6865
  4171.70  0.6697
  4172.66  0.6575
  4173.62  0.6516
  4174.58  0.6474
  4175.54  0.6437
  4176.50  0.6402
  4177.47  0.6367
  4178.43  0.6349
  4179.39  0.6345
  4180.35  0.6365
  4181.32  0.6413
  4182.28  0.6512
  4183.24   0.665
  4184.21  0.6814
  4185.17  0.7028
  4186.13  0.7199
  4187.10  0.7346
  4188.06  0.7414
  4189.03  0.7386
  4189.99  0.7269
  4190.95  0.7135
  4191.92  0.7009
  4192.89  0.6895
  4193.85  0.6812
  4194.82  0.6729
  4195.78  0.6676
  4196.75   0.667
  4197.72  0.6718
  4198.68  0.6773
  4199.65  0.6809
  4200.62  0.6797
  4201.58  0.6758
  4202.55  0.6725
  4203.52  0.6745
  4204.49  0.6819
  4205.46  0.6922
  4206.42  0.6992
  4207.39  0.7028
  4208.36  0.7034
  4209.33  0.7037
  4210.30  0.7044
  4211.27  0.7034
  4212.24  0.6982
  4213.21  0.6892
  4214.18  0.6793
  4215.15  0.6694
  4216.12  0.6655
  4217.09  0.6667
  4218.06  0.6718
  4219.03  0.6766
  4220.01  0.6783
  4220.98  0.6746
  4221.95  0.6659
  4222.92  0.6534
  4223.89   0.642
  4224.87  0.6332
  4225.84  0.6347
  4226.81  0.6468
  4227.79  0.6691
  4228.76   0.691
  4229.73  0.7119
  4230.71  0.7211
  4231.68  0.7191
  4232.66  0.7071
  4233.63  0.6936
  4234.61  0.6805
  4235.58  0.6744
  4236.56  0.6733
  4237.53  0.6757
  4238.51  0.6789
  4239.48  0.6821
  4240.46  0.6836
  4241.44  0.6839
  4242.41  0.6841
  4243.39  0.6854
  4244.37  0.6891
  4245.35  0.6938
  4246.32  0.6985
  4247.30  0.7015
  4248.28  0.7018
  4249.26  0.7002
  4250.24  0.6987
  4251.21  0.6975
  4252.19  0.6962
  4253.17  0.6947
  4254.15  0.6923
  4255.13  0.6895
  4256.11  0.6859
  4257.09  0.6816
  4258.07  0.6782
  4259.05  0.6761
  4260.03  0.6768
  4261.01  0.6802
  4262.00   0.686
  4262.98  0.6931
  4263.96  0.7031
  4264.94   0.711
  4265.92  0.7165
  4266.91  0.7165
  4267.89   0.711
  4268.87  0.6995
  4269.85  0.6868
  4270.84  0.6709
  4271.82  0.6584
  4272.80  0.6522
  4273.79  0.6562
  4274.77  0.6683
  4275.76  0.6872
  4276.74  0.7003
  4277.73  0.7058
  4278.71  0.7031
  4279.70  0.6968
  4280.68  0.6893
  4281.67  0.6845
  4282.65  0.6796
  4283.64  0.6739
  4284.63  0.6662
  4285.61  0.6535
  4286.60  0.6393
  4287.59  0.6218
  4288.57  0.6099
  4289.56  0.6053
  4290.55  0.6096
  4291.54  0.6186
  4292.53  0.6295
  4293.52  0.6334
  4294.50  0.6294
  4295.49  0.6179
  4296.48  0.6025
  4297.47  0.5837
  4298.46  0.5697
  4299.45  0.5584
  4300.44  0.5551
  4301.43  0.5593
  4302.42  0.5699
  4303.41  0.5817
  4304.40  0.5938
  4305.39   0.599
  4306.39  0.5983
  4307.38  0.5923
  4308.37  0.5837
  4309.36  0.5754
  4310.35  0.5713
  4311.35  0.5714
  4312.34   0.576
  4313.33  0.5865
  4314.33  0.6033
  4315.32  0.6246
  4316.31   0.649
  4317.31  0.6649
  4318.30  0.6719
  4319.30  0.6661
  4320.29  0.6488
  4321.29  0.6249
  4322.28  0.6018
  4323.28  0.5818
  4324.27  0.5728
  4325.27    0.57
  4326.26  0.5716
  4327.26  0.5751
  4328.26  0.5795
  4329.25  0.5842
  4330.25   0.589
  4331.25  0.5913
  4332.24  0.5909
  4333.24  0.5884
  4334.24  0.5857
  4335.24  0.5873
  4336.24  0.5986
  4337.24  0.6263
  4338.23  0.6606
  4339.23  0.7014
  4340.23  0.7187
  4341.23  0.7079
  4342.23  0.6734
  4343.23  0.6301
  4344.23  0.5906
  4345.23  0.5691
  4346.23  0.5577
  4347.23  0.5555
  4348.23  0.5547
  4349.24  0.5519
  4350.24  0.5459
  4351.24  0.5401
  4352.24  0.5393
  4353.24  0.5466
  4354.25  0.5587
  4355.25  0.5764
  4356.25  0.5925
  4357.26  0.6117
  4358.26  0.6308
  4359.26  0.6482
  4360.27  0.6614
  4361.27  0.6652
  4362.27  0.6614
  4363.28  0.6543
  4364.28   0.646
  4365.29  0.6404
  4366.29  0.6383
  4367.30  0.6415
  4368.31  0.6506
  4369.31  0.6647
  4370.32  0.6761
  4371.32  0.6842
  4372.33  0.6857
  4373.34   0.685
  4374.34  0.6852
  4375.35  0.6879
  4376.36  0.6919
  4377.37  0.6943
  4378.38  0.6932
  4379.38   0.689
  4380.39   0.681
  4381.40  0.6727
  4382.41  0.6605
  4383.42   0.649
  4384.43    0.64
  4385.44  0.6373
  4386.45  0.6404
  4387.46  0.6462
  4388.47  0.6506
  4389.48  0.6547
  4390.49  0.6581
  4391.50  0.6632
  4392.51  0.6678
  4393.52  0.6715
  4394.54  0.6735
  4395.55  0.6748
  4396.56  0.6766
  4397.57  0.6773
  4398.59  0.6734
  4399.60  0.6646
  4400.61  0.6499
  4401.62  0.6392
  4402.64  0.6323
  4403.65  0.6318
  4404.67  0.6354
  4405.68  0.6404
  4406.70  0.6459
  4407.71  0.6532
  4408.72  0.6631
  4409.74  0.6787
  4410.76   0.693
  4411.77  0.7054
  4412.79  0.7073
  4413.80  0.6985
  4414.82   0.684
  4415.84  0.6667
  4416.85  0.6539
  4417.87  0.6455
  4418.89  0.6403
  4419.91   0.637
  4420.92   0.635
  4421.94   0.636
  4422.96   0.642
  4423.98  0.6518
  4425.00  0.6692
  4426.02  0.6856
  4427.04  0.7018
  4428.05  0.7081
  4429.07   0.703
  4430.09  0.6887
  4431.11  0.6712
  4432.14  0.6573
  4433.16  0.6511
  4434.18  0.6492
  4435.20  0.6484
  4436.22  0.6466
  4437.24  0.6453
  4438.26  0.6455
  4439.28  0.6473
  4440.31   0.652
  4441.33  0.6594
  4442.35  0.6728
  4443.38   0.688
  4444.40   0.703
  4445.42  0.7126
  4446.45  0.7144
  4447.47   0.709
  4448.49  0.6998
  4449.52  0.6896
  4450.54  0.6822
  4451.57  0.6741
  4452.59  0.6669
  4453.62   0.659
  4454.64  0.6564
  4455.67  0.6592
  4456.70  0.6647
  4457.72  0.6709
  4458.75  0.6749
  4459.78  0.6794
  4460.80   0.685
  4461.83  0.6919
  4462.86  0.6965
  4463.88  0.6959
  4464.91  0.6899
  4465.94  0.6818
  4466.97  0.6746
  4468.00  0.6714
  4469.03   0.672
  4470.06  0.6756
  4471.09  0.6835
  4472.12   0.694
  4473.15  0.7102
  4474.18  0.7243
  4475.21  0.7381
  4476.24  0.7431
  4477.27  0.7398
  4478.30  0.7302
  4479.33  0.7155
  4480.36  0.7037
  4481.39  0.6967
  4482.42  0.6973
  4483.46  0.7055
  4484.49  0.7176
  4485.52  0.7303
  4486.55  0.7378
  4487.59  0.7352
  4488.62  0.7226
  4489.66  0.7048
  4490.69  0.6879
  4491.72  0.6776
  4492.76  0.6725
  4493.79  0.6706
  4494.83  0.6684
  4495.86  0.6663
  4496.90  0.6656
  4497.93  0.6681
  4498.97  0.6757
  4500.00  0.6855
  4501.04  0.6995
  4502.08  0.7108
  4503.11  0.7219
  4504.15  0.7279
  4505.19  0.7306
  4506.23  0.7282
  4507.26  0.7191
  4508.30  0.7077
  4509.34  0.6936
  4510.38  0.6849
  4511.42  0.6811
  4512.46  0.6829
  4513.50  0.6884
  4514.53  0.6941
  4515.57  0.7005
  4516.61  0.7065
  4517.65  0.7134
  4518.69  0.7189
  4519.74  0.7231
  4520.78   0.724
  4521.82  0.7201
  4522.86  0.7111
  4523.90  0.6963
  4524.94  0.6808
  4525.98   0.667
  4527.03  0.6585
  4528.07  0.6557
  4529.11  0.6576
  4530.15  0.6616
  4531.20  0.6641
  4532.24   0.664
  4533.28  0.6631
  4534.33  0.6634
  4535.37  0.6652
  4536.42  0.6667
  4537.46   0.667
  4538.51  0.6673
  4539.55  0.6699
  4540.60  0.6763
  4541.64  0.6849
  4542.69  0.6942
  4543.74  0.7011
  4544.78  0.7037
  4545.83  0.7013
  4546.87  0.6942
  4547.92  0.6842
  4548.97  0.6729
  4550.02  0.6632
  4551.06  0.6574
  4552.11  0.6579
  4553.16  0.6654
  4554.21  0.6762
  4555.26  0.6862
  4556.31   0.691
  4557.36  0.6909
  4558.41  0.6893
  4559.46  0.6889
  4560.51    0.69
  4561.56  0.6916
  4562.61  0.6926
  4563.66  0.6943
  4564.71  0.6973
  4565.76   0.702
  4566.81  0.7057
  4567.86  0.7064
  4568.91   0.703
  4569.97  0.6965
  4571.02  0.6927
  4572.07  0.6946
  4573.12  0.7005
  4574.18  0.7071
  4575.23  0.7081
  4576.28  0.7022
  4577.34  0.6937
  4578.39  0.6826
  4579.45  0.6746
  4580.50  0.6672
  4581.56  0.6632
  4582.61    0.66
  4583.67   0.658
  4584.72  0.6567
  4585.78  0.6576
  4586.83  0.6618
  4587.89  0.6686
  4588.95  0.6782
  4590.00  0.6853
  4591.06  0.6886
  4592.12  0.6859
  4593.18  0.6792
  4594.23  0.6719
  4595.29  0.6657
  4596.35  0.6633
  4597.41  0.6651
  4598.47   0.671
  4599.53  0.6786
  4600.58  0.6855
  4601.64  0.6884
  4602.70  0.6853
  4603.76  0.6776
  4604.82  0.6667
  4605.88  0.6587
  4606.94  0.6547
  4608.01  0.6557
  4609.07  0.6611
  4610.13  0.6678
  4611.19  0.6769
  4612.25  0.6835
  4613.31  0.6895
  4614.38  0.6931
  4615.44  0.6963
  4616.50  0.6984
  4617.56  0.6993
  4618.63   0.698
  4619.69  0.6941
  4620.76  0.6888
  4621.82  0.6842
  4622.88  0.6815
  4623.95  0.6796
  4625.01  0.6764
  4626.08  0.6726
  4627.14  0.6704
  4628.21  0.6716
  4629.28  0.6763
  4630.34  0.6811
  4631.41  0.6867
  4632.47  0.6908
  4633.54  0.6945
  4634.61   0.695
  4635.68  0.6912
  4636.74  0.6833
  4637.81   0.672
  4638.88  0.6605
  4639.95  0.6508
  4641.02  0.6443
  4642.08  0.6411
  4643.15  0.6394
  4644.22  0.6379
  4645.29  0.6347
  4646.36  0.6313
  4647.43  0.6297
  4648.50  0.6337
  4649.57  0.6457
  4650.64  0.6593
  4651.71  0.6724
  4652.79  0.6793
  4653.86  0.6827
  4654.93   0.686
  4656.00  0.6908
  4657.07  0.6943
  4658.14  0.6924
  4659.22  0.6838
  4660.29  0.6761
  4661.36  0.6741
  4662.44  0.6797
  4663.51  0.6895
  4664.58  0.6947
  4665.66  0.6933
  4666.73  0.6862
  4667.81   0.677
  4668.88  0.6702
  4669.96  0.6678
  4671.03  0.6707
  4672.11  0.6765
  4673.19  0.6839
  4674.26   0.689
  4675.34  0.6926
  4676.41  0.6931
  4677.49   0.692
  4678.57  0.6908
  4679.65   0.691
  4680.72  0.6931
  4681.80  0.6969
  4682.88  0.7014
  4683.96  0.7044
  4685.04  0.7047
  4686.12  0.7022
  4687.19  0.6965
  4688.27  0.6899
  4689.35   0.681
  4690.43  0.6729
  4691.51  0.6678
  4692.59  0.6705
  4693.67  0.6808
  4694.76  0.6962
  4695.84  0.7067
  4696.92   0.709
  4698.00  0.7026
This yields 0.14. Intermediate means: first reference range 0.685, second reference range 0.679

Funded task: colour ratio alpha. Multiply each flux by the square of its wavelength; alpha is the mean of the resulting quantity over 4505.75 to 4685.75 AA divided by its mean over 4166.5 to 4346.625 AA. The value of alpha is 1.21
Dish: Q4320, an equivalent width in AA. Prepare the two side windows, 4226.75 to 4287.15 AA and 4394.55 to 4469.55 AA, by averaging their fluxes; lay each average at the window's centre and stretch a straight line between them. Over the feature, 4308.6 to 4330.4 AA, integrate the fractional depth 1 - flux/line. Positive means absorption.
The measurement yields 2.5 AA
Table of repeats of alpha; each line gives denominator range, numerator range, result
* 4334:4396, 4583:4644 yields 1.18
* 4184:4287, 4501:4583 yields 1.15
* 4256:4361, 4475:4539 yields 1.22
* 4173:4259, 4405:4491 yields 1.11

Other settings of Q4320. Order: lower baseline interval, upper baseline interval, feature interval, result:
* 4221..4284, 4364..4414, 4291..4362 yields 7.7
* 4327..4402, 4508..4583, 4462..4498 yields -1.7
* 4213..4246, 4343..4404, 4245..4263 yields -0.5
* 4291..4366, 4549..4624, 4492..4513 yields -1.2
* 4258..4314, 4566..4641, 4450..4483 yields -1.4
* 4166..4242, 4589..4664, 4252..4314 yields 3.2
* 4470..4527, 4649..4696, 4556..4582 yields 0.1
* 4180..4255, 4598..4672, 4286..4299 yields 1.3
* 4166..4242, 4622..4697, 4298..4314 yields 2.4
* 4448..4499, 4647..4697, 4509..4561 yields 0.4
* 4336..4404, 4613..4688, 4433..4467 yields -1.1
